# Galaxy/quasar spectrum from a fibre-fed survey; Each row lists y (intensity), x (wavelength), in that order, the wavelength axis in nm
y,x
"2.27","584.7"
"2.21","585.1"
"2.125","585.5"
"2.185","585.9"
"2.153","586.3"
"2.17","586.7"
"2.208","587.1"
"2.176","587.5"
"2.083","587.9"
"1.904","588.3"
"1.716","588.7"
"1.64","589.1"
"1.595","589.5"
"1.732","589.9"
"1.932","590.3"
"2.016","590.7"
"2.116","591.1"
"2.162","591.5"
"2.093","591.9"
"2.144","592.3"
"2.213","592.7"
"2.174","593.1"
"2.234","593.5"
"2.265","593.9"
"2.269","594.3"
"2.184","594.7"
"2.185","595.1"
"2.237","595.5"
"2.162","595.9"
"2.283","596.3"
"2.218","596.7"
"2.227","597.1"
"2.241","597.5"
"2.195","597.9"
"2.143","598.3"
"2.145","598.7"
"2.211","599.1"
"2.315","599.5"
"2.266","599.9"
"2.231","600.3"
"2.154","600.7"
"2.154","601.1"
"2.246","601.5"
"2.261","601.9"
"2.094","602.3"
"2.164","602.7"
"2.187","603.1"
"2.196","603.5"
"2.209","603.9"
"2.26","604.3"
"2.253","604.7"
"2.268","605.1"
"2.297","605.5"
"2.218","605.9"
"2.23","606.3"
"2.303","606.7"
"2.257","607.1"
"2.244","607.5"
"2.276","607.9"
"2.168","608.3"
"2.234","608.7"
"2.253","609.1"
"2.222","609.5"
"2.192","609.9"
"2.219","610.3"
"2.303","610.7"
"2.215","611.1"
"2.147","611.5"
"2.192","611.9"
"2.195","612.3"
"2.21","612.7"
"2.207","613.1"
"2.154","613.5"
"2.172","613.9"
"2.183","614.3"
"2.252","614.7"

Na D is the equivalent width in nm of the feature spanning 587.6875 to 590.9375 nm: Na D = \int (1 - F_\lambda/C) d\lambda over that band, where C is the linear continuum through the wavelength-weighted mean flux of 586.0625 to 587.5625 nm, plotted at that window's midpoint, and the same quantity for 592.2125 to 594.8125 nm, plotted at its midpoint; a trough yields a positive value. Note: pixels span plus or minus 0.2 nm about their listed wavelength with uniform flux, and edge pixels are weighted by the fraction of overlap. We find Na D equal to 0.53 nm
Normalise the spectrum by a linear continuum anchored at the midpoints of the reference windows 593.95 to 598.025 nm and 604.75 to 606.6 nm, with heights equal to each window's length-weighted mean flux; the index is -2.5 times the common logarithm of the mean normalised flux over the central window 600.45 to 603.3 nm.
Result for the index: 0.03 mag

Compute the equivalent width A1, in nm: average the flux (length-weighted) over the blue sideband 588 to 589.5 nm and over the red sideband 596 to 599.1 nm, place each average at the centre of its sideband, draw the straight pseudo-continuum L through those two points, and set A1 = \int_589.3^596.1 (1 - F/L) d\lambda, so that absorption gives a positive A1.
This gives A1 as -0.49 nm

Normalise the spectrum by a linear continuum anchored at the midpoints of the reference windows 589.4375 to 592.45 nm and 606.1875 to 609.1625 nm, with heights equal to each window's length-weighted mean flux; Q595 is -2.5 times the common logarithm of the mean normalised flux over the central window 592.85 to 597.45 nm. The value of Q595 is -0.09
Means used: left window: 1.99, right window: 2.25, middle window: 2.22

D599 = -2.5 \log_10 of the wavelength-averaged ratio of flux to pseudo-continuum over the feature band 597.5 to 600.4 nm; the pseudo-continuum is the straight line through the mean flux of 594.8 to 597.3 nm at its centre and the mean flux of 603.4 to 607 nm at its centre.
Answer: 0.01 mag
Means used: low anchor 2.22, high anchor 2.25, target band 2.22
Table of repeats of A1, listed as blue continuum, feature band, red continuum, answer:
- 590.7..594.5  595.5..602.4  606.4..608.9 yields -0.02 nm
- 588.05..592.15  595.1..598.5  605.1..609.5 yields -0.30 nm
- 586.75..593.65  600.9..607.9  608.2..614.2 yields -0.28 nm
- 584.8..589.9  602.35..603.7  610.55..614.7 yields -0.03 nm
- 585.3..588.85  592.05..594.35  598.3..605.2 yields -0.08 nm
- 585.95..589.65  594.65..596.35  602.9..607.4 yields -0.09 nm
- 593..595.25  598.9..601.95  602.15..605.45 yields -0.02 nm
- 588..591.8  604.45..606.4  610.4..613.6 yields -0.14 nm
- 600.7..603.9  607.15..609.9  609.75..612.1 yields -0.03 nm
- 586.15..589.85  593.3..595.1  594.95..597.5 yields -0.07 nm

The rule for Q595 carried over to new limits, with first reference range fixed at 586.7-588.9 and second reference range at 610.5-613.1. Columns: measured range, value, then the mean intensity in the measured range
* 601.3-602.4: -0.04 mag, 2.21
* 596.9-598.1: -0.06 mag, 2.22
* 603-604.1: -0.02 mag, 2.2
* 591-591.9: -0.04 mag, 2.13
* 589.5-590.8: 0.12 mag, 1.84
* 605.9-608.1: -0.04 mag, 2.26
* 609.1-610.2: -0.01 mag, 2.22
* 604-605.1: -0.05 mag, 2.25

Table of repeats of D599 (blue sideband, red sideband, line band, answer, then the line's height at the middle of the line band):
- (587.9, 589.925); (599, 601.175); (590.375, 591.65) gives -0.13 mag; 1.84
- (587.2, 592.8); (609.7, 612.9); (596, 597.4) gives -0.10 mag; 2.04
